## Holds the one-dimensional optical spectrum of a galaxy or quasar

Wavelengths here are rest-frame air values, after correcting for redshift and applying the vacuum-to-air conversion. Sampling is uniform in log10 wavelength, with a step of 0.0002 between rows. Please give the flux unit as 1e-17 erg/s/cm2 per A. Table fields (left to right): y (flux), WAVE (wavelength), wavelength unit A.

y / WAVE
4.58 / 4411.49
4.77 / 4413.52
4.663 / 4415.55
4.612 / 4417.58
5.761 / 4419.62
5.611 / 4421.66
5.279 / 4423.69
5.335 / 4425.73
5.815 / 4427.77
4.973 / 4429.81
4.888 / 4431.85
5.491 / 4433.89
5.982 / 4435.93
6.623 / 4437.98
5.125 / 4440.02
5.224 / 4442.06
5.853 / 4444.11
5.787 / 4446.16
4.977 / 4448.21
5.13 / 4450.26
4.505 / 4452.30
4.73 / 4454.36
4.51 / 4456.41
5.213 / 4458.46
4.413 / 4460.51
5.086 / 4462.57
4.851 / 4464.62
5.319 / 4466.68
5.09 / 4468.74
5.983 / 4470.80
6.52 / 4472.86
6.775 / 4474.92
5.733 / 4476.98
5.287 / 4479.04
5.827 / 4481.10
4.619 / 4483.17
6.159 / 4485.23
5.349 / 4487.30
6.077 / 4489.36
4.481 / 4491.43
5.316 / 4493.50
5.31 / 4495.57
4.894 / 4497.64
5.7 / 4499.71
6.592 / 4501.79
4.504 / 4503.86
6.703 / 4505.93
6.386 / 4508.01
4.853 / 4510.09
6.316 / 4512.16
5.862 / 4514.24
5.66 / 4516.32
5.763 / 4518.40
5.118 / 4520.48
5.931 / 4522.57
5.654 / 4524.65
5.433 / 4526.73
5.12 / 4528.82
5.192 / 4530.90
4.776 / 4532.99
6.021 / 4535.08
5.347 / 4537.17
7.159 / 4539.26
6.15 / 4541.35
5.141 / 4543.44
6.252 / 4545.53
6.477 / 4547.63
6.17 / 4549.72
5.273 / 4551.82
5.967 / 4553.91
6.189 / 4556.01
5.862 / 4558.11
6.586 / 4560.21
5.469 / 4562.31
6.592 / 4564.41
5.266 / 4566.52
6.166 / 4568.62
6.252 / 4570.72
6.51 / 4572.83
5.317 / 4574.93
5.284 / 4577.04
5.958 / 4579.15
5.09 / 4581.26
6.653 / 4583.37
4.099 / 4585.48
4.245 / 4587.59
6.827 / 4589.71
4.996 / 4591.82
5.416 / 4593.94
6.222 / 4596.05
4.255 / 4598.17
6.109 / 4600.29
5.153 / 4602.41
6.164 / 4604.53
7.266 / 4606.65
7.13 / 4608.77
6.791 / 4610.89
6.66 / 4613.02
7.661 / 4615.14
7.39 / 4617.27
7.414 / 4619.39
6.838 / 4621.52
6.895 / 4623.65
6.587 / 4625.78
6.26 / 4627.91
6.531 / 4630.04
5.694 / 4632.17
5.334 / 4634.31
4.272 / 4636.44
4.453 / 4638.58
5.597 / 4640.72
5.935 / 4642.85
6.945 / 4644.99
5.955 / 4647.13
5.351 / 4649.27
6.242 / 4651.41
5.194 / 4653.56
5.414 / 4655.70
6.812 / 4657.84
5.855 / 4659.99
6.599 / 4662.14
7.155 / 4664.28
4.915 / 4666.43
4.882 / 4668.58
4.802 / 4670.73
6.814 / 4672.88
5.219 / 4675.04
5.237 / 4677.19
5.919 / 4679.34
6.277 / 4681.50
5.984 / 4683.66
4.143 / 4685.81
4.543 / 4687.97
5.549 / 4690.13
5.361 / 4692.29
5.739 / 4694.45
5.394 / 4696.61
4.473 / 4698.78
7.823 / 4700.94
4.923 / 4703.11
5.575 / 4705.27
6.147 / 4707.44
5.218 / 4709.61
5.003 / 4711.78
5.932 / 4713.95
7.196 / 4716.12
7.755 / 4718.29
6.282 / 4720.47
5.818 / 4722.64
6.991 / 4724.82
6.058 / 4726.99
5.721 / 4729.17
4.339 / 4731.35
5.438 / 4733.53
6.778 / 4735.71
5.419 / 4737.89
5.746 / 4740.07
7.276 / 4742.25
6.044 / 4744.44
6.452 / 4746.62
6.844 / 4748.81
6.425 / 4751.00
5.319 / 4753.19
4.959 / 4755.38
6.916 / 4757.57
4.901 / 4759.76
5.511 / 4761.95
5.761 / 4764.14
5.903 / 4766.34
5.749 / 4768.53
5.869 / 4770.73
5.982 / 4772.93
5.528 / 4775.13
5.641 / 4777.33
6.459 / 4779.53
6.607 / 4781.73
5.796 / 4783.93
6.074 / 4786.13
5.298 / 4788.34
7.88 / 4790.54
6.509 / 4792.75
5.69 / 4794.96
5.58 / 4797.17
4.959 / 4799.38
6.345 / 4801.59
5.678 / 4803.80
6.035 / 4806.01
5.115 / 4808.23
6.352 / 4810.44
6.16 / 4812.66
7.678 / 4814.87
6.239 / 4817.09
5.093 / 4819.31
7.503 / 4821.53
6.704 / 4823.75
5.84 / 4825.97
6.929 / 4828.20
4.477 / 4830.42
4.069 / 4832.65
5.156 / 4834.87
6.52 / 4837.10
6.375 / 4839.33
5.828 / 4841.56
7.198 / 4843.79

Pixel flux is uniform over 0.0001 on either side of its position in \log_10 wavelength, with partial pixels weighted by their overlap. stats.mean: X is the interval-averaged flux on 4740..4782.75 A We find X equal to 6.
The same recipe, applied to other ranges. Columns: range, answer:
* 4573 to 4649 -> 5.98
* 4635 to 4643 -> 4.98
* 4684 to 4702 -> 5.4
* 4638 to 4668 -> 5.89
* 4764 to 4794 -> 6.08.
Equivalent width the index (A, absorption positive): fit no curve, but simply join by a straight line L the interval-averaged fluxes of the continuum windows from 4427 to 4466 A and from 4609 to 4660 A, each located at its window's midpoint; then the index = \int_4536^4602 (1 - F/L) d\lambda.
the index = 0.8 A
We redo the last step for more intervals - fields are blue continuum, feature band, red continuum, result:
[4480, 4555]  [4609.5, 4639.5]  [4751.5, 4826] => -3.0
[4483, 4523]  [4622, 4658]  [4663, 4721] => -1.0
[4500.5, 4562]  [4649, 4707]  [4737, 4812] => 2.5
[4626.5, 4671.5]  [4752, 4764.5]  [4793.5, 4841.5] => 0.7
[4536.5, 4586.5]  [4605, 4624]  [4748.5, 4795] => -3.8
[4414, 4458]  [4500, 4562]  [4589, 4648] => -0.7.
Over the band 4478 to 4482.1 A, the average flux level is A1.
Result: 5.56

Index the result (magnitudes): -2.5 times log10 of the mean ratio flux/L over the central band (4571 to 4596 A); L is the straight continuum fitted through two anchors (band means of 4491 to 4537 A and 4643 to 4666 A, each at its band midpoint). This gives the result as 0.053 mag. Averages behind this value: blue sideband 5.54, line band 5.54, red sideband 6.11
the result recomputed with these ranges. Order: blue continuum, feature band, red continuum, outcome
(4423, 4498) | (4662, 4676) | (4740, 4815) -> 0.01 mag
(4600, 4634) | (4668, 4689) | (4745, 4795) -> 0.18 mag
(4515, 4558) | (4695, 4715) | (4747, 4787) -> 0.05 mag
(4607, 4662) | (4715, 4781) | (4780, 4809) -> 0.00 mag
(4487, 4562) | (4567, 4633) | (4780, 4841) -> -0.06 mag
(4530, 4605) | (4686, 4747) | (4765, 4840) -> 0.01 mag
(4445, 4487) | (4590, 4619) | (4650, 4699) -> -0.14 mag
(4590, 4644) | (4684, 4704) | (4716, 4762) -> 0.14 mag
